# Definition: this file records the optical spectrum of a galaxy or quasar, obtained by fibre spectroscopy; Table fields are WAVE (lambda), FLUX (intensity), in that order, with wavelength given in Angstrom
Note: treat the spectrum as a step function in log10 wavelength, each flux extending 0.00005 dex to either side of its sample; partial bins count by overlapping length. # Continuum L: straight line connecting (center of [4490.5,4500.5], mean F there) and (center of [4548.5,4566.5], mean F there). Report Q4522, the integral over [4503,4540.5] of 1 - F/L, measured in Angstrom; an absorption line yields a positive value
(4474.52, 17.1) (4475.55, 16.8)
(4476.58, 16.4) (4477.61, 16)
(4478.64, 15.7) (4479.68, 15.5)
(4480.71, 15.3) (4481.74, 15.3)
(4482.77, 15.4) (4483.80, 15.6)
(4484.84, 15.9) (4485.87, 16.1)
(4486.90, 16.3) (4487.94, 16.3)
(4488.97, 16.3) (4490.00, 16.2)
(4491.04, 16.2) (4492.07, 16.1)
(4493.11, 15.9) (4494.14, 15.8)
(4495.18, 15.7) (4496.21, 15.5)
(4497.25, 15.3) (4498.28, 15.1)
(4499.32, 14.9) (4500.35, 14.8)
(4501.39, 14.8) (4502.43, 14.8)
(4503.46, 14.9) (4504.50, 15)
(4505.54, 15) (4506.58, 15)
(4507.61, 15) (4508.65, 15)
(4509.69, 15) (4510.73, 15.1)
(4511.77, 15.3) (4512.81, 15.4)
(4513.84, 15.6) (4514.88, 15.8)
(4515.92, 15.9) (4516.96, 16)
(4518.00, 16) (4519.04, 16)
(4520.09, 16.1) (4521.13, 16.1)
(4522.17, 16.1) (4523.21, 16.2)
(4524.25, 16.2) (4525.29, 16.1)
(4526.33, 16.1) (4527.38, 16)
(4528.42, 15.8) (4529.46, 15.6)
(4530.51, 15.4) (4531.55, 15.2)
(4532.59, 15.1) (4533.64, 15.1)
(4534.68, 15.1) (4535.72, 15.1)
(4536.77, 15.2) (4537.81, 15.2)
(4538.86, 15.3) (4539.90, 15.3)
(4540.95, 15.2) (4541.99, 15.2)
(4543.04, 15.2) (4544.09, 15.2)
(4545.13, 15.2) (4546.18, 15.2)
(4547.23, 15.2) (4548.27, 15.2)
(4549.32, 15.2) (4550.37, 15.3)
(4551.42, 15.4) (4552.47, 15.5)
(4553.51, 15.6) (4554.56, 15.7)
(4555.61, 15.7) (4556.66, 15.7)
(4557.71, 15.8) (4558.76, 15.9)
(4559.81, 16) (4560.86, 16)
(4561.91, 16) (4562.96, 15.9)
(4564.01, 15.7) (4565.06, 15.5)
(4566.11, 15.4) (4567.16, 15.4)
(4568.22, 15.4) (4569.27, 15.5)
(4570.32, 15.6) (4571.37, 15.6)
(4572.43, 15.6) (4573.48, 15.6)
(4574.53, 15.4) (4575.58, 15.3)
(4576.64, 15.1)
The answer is 0.22 Angstrom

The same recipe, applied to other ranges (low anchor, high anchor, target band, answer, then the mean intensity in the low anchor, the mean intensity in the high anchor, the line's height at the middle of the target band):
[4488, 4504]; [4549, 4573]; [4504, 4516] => 0.2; 15.5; 15.6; 15.5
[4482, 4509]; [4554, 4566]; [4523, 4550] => 0.5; 15.5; 15.8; 15.7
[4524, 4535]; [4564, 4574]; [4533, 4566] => 0.2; 15.6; 15.5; 15.6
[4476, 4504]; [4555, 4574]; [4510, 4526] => -0.2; 15.6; 15.7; 15.7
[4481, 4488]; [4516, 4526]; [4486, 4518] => 0.9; 15.8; 16.1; 15.9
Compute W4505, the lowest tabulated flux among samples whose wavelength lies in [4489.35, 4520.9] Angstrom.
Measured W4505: 14.8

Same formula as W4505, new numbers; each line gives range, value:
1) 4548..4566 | 15.2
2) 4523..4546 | 15.1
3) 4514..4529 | 15.8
